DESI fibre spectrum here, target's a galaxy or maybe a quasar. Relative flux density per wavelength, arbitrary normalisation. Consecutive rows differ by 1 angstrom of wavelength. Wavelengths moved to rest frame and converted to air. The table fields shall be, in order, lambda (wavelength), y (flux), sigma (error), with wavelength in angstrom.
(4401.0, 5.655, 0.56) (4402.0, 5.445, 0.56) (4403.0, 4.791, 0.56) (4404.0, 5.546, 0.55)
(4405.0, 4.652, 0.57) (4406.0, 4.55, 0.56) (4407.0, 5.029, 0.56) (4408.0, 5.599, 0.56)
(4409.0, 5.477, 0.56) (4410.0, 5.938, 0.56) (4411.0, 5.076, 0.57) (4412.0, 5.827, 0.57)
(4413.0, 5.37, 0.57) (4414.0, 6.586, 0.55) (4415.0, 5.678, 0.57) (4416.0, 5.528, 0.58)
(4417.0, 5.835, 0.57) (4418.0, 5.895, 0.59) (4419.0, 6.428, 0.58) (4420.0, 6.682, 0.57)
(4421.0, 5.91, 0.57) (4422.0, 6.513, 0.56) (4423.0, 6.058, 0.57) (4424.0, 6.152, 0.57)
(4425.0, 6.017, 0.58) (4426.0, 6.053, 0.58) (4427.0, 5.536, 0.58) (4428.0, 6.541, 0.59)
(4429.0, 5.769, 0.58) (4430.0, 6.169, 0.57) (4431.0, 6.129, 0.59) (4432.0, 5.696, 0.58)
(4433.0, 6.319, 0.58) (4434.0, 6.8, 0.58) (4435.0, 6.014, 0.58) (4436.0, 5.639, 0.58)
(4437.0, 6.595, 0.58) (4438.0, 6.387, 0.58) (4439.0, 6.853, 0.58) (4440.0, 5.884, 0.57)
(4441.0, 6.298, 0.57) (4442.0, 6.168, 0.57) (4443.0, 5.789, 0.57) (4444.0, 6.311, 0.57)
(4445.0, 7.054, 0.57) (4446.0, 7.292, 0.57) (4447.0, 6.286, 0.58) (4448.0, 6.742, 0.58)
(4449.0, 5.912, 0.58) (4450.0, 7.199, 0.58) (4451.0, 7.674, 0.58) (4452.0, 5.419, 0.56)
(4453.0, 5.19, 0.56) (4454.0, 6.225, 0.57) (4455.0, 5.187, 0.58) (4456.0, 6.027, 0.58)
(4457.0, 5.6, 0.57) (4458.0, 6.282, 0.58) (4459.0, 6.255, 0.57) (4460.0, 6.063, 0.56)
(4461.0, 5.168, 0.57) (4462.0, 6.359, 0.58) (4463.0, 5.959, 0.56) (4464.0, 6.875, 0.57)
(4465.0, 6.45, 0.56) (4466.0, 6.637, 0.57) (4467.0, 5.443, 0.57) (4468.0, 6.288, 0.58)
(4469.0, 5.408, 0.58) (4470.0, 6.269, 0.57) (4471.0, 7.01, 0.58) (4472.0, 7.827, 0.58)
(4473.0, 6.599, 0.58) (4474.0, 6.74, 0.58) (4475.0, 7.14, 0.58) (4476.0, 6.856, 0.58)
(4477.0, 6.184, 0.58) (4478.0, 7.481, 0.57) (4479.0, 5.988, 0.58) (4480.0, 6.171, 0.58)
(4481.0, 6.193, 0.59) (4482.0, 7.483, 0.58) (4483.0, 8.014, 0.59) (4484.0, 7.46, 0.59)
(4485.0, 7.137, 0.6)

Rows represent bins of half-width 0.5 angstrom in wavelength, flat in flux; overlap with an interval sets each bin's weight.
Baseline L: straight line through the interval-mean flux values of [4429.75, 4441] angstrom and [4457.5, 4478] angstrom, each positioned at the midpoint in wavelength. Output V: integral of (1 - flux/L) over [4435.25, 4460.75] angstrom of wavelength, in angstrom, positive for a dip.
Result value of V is 0.2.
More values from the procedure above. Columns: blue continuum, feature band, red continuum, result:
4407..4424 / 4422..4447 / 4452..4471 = -1.30 angstrom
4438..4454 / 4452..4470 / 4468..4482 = 1.54 angstrom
